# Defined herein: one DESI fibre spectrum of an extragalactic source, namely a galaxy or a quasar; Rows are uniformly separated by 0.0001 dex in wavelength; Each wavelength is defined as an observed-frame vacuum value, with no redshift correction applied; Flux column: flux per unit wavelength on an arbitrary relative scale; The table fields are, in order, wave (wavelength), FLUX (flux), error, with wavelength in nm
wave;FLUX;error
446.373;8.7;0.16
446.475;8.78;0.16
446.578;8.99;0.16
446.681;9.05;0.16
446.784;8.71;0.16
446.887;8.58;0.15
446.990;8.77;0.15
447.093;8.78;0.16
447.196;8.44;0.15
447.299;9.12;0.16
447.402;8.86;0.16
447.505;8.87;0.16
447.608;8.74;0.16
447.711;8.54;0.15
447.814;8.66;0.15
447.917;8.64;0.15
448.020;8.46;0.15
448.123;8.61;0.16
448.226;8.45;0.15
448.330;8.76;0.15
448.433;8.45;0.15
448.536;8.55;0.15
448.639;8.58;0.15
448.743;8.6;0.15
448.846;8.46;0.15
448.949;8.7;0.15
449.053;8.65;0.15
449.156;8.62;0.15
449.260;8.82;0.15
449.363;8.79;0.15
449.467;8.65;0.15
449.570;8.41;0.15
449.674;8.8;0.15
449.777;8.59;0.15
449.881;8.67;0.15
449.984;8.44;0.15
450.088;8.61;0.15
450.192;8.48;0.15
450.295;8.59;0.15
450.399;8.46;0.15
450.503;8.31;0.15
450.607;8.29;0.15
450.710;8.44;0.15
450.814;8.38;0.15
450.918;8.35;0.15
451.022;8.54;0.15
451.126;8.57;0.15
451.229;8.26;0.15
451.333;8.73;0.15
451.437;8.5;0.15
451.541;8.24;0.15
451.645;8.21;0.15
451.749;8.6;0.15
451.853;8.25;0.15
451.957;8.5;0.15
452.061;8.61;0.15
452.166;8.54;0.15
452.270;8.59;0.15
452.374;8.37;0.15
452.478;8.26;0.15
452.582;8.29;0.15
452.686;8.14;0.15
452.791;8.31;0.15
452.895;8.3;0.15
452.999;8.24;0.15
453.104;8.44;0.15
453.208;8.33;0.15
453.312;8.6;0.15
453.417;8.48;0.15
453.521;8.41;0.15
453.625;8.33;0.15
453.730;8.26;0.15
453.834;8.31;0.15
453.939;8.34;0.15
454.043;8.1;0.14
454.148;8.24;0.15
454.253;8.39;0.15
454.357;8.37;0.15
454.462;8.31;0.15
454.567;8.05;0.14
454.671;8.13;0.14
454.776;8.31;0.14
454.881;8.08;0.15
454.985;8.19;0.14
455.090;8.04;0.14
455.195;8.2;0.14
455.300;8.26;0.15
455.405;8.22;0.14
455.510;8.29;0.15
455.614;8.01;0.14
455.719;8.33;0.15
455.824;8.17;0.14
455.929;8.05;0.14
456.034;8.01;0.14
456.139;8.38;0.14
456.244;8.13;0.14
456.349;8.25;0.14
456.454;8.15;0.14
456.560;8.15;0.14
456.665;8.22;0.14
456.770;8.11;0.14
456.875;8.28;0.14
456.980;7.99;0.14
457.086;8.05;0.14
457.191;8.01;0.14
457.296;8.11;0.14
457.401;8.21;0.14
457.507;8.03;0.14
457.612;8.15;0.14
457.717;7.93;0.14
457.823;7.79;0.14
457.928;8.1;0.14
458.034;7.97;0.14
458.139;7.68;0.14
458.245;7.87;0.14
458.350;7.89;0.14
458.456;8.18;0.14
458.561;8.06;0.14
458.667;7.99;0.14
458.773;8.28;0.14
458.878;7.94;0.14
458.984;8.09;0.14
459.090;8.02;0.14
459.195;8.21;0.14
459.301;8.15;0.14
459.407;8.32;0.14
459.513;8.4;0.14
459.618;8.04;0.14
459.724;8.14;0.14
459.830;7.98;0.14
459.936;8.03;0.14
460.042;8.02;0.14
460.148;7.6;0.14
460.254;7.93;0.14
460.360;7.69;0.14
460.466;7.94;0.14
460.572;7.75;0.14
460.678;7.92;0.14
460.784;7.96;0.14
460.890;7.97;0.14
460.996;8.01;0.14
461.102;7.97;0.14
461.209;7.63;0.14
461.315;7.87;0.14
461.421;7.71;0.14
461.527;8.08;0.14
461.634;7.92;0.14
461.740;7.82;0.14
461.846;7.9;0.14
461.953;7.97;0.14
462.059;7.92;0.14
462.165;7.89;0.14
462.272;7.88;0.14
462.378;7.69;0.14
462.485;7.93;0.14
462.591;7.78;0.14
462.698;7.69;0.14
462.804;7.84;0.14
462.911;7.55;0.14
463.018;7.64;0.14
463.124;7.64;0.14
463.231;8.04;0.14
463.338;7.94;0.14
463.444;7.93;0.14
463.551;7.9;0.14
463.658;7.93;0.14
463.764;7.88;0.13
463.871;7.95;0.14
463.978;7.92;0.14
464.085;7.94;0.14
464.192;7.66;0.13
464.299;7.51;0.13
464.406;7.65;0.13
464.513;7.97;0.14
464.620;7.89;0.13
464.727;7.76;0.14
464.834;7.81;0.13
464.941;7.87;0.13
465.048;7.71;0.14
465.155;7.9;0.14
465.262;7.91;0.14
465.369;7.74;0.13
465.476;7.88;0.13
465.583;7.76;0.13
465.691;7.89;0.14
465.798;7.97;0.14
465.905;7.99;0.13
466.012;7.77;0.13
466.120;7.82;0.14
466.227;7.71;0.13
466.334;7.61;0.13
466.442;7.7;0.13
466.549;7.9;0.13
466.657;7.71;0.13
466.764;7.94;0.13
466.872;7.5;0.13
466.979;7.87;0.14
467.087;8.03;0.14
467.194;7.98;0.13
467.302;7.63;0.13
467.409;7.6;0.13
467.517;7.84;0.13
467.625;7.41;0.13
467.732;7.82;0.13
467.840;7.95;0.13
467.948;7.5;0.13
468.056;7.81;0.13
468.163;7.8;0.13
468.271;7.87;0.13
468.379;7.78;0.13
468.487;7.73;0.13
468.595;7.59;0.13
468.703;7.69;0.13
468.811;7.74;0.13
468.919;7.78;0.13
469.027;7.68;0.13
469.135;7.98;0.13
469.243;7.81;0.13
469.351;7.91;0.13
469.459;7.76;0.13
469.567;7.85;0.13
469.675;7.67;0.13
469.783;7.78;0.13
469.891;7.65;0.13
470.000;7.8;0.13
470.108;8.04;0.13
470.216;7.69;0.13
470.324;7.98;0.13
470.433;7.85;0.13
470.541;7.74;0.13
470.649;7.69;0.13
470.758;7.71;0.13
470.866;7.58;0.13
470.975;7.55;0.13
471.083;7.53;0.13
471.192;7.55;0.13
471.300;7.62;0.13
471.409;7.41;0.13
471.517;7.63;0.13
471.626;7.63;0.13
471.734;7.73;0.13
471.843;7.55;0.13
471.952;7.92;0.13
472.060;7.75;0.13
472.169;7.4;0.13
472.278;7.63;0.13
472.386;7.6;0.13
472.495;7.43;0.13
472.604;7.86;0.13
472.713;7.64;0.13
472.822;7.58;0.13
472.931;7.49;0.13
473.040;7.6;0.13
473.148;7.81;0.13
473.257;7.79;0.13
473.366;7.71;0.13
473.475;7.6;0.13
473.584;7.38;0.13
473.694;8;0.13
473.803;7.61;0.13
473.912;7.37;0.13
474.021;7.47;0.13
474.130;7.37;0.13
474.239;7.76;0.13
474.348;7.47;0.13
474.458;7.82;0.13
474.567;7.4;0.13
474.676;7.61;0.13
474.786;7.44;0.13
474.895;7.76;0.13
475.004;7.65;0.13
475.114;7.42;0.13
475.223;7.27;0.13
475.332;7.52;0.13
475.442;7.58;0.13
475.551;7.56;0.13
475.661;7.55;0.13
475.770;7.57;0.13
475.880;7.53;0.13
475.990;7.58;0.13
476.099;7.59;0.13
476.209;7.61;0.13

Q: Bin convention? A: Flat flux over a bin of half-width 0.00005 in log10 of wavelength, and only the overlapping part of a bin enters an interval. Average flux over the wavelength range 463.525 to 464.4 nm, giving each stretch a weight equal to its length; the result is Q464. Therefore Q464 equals 7.82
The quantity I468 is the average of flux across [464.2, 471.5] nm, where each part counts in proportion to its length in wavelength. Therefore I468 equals 7.76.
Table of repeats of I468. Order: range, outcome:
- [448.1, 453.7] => 8.48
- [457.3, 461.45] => 7.99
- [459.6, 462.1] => 7.9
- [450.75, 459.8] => 8.22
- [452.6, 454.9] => 8.3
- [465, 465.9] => 7.86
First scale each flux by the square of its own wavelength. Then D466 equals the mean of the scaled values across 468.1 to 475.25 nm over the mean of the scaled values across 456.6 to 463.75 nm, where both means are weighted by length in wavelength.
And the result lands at 1.01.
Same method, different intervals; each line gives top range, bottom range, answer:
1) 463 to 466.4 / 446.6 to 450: 0.97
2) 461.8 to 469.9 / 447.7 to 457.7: 0.99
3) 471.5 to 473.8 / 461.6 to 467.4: 1.01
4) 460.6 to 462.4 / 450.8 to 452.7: 0.98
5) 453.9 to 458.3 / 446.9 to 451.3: 0.98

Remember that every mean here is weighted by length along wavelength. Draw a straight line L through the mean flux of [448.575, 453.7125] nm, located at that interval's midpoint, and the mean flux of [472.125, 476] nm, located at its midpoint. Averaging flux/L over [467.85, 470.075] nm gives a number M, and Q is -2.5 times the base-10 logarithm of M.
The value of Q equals 0.002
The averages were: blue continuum 8.47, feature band 7.76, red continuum 7.58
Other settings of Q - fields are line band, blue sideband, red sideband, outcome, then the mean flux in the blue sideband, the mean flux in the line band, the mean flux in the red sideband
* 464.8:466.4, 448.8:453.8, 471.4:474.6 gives 0.012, 8.47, 7.82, 7.62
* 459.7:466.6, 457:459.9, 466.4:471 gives 0.011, 8.06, 7.85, 7.77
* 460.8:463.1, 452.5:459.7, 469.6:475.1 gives 0.019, 8.17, 7.84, 7.64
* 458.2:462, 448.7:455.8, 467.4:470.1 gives 0.016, 8.4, 7.98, 7.76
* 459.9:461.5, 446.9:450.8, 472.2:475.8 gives 0.035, 8.61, 7.87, 7.59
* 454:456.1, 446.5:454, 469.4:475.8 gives 0.020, 8.53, 8.19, 7.63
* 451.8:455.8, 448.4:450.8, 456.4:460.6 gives 0.002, 8.56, 8.3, 8.04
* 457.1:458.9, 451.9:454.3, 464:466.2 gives 0.017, 8.36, 8.02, 7.82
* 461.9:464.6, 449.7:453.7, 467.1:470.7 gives 0.022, 8.43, 7.83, 7.77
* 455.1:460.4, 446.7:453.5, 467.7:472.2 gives 0.019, 8.53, 8.08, 7.73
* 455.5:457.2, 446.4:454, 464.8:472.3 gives 0.016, 8.54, 8.15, 7.75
